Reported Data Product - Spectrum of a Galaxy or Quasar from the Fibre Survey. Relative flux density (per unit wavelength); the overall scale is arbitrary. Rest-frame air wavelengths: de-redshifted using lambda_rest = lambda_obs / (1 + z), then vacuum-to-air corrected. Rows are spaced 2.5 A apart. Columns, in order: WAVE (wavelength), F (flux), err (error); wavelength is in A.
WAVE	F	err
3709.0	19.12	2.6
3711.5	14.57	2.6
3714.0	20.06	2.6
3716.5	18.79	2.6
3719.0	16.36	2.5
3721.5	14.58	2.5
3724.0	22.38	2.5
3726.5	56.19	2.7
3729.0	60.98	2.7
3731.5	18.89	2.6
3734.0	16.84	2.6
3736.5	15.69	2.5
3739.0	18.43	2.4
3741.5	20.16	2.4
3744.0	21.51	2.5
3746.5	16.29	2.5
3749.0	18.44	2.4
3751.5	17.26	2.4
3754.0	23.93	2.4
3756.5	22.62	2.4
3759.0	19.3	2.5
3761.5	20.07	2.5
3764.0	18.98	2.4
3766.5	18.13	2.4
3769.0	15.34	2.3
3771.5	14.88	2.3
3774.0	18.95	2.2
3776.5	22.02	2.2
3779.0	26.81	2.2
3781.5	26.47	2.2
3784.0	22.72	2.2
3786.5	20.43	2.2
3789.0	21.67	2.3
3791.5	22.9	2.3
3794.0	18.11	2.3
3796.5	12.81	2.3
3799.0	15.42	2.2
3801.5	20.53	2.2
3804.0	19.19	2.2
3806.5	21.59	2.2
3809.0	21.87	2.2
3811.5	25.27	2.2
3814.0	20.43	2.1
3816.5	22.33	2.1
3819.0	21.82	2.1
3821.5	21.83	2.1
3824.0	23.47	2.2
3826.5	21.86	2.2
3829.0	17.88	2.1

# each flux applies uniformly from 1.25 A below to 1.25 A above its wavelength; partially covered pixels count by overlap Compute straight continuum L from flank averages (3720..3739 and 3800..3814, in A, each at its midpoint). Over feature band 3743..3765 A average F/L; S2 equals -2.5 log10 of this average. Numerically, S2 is 0.30 mag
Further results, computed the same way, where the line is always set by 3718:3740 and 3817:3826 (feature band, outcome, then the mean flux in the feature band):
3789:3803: 0.276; 18.3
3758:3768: 0.307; 19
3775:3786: 0.012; 24.1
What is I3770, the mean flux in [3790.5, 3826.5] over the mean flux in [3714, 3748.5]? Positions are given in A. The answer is 0.85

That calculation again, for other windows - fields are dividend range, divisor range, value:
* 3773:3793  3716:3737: 0.83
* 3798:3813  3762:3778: 1.13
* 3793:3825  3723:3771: 0.88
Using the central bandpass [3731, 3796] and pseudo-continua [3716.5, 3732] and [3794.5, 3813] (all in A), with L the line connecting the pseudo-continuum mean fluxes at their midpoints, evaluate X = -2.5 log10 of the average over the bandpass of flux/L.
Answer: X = 0.25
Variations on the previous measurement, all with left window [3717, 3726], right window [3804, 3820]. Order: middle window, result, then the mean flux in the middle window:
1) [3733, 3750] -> 0.168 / 18.2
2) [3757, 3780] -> 0.113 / 19.4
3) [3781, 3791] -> -0.041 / 22.6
